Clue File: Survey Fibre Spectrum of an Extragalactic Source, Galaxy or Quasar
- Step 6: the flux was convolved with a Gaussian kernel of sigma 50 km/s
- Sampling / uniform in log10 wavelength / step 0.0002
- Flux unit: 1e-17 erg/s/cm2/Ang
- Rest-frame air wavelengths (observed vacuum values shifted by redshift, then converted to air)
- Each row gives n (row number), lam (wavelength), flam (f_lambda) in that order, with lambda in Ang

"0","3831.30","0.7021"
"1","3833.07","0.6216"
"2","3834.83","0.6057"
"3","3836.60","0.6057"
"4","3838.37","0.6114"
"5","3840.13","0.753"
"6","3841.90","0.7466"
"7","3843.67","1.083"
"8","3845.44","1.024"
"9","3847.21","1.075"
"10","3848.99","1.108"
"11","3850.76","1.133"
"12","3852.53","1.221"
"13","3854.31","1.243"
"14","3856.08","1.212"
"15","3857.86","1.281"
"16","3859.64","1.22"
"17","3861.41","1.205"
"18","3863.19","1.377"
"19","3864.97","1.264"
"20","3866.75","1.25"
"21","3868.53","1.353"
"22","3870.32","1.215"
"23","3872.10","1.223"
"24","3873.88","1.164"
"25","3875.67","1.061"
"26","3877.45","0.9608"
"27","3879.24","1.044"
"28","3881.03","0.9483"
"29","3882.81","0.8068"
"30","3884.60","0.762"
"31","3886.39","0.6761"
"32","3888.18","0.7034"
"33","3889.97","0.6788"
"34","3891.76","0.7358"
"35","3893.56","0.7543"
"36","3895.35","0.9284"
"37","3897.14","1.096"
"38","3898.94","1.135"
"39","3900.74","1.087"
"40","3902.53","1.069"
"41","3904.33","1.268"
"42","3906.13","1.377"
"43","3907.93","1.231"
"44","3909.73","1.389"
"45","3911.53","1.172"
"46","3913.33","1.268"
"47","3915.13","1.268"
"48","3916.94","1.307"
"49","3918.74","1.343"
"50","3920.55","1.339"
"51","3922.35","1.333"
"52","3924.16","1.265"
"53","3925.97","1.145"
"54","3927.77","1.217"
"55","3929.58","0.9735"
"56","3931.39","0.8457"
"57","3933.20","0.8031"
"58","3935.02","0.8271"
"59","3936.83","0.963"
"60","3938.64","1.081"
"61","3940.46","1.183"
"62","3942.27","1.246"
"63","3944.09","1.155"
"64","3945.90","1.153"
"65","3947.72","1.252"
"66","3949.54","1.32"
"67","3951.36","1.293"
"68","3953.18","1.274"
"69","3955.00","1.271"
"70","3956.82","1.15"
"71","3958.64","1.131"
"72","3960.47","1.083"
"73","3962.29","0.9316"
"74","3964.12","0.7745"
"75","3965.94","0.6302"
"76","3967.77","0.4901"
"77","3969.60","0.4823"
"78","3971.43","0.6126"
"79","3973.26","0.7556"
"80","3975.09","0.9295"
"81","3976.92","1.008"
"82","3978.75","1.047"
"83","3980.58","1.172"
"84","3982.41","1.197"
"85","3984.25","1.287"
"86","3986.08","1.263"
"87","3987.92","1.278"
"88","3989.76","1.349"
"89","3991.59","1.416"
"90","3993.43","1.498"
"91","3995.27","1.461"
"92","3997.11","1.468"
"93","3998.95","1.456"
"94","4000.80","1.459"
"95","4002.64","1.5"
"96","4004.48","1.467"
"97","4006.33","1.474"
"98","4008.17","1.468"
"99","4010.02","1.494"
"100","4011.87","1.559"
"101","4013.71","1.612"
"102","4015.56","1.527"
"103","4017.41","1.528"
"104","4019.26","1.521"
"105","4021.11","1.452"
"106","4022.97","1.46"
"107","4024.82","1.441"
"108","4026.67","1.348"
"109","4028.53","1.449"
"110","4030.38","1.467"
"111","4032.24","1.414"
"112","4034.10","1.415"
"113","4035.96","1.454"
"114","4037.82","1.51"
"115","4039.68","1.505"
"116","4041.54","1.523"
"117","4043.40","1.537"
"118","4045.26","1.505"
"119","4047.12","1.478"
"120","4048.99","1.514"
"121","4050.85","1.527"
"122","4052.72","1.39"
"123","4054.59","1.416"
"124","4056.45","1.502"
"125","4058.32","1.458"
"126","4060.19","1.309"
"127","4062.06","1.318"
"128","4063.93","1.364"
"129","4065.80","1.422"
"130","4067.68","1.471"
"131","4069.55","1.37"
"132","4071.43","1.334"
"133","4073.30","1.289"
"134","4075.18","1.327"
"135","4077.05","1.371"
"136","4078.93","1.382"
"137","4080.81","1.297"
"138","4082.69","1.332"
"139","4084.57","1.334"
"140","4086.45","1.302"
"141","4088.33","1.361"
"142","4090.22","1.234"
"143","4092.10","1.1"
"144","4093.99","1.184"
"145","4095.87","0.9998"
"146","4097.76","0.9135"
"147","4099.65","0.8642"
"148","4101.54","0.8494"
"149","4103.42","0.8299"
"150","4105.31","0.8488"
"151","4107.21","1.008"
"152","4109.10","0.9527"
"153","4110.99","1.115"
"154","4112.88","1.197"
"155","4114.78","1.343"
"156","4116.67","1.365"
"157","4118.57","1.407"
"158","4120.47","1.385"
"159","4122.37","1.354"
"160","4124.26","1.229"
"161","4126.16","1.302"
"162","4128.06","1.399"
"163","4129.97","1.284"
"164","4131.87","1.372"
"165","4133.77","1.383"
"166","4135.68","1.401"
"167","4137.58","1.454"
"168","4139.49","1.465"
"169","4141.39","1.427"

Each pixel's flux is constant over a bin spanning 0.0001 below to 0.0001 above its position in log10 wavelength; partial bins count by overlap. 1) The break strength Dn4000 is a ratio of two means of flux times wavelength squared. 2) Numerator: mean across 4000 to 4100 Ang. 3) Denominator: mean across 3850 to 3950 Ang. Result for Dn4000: 1.3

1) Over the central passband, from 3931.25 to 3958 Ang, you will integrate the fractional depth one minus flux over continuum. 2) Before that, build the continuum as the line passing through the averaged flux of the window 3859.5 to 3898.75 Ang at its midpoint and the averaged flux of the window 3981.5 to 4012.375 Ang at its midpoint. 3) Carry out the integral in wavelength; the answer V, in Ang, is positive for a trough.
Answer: 2.4 Ang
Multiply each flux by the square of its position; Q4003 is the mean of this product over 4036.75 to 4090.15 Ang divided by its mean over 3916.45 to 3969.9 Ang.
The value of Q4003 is 1.38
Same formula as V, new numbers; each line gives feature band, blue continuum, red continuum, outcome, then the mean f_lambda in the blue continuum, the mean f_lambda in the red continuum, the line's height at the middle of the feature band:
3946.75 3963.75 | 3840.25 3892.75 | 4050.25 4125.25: -0.6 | 1.06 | 1.25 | 1.13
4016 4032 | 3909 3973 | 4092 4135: -4.8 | 1.08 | 1.16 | 1.12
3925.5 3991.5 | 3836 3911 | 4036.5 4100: 7.5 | 1.05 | 1.35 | 1.18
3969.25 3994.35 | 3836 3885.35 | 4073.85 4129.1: 0.6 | 1.07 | 1.19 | 1.13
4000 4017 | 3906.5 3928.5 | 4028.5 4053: -1.0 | 1.28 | 1.48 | 1.43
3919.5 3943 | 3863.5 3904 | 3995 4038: 1.5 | 1.01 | 1.47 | 1.17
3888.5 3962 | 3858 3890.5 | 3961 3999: -4.7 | 1.06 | 1.06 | 1.06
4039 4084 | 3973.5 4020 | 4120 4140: -1.5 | 1.37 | 1.36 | 1.37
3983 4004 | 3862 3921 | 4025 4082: -1.6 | 1.1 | 1.42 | 1.3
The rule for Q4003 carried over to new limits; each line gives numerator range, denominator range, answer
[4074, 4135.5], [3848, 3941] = 1.22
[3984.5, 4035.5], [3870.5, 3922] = 1.44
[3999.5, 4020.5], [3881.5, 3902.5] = 1.86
